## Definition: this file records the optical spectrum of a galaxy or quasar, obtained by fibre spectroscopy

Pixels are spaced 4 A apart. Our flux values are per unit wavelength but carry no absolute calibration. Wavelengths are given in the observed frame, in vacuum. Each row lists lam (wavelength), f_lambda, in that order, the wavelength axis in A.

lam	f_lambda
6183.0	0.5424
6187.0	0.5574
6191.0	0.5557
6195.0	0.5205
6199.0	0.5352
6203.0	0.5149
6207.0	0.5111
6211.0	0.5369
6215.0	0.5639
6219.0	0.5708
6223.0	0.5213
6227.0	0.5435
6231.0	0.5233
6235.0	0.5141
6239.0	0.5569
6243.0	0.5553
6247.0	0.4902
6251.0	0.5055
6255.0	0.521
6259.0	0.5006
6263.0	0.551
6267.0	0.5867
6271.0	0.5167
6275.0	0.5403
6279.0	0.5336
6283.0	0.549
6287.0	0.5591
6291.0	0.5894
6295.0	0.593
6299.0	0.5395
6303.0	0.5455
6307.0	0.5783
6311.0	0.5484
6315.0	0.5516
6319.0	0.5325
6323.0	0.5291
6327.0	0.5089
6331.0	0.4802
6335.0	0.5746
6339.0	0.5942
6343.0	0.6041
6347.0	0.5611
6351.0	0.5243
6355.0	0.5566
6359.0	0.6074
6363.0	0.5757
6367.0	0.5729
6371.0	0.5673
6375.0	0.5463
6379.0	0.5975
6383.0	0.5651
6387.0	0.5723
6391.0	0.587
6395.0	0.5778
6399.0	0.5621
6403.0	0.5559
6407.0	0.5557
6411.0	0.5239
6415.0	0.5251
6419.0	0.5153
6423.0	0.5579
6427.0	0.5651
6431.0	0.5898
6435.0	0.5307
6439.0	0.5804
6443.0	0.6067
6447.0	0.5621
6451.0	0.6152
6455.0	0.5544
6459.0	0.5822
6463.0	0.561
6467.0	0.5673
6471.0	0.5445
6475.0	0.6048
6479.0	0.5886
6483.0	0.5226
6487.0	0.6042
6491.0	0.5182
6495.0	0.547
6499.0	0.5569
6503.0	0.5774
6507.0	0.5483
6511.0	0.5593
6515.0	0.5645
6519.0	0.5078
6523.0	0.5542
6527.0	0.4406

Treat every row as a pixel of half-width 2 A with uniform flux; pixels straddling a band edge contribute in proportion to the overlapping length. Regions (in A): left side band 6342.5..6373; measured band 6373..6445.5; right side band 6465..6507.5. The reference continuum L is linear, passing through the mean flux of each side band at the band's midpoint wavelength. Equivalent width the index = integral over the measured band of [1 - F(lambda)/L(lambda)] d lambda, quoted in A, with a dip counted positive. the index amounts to 0.60 A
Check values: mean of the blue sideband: 0.57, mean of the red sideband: 0.562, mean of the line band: 0.562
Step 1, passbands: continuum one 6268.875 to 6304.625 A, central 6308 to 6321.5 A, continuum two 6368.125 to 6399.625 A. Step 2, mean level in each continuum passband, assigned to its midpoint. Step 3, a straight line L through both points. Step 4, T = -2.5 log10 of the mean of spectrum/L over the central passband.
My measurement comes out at 0.02 mag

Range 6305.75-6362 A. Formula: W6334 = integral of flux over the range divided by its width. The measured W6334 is 0.554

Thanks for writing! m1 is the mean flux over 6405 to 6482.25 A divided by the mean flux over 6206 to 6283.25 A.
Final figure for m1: 1.1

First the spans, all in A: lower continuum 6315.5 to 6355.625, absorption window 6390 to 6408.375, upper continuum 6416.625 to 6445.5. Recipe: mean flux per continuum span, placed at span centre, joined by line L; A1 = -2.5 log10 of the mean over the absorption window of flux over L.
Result -0.02 mag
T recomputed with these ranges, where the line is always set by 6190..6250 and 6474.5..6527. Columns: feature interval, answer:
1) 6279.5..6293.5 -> -0.05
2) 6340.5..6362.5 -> -0.06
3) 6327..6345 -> -0.03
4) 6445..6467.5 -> -0.05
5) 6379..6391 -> -0.06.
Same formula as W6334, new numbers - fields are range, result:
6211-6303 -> 0.542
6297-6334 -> 0.536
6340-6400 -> 0.572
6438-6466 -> 0.58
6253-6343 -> 0.548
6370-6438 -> 0.559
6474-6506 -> 0.563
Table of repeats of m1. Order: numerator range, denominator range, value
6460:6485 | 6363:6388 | 0.99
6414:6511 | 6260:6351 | 1.02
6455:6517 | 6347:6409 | 0.99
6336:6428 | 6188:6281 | 1.06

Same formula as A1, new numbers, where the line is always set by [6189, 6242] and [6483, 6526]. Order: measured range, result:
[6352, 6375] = -0.05 mag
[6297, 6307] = -0.02 mag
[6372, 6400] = -0.06 mag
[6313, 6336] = 0.03 mag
